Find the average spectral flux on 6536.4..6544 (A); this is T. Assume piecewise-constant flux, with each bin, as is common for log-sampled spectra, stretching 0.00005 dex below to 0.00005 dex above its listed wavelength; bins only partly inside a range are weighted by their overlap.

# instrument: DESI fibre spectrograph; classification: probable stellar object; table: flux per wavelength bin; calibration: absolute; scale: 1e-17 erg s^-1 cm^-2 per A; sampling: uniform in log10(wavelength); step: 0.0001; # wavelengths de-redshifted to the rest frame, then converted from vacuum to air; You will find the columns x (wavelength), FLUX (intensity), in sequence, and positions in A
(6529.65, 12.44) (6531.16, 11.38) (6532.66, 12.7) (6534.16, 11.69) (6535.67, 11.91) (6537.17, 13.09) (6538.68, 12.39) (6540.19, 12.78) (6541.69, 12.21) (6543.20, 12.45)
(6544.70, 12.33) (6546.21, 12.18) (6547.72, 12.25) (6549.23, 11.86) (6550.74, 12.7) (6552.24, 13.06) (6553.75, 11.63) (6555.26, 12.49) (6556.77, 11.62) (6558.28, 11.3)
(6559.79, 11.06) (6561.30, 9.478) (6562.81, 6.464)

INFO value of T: 12.6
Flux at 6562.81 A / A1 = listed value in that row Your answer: 6.464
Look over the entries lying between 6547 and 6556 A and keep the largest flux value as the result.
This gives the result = 13.06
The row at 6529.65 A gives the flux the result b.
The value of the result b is 12.44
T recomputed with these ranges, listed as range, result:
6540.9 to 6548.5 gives 12.3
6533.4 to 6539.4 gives 12.3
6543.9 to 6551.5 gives 12.3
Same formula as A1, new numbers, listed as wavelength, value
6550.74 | 12.7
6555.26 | 12.49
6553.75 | 11.63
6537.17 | 13.09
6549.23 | 11.86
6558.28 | 11.3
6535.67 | 11.91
